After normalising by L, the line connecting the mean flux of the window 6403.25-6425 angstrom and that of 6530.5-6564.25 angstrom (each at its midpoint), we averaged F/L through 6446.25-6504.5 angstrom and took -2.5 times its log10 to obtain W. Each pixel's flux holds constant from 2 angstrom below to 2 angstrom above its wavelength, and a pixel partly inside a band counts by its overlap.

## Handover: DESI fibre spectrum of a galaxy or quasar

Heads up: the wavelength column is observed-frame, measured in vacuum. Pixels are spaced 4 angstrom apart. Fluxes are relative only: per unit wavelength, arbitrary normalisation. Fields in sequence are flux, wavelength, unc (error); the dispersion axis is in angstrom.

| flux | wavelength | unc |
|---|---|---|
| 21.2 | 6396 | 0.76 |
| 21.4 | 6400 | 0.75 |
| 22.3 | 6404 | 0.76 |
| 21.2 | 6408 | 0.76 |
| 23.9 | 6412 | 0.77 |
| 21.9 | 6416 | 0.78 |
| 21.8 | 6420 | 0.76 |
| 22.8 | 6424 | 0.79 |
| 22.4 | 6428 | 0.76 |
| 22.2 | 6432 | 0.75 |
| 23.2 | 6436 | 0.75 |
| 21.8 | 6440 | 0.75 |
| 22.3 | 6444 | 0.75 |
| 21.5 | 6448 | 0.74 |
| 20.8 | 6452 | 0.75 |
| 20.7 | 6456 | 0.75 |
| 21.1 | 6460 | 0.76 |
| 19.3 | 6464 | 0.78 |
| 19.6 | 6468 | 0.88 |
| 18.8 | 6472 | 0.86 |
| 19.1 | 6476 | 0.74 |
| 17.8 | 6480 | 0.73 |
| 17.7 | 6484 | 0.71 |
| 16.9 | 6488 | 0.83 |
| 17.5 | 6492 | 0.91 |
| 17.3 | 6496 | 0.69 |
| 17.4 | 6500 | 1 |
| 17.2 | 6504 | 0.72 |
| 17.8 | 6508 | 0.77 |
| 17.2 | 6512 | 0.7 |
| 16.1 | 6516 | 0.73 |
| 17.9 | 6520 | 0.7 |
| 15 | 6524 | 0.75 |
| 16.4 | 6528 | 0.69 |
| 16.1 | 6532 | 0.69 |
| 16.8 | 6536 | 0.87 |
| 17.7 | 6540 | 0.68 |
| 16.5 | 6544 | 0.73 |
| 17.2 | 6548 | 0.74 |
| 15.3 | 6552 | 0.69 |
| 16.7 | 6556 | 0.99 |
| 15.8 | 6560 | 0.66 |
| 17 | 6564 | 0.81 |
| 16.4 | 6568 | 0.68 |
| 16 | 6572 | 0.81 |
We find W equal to 0.05 mag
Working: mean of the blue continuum 22.3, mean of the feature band 18.9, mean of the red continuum 16.6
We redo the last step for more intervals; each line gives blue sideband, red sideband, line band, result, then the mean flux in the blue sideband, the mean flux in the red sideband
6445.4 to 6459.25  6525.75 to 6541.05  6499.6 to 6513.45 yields 0.04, 21.1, 16.7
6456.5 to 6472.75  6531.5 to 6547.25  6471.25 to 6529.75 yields 0.07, 19.9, 16.9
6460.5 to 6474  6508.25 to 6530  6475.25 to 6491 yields 0.05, 19.4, 16.6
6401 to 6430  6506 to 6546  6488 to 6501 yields 0.06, 22.3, 16.8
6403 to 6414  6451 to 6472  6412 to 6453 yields -0.04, 22.5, 20.1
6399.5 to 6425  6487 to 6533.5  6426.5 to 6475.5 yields -0.05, 22.2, 16.9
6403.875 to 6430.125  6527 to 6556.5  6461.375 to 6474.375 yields 0.04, 22.3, 16.6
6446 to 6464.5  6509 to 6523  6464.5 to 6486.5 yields 0.05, 20.8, 17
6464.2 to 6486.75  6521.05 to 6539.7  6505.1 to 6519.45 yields 0.00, 18.6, 16.3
